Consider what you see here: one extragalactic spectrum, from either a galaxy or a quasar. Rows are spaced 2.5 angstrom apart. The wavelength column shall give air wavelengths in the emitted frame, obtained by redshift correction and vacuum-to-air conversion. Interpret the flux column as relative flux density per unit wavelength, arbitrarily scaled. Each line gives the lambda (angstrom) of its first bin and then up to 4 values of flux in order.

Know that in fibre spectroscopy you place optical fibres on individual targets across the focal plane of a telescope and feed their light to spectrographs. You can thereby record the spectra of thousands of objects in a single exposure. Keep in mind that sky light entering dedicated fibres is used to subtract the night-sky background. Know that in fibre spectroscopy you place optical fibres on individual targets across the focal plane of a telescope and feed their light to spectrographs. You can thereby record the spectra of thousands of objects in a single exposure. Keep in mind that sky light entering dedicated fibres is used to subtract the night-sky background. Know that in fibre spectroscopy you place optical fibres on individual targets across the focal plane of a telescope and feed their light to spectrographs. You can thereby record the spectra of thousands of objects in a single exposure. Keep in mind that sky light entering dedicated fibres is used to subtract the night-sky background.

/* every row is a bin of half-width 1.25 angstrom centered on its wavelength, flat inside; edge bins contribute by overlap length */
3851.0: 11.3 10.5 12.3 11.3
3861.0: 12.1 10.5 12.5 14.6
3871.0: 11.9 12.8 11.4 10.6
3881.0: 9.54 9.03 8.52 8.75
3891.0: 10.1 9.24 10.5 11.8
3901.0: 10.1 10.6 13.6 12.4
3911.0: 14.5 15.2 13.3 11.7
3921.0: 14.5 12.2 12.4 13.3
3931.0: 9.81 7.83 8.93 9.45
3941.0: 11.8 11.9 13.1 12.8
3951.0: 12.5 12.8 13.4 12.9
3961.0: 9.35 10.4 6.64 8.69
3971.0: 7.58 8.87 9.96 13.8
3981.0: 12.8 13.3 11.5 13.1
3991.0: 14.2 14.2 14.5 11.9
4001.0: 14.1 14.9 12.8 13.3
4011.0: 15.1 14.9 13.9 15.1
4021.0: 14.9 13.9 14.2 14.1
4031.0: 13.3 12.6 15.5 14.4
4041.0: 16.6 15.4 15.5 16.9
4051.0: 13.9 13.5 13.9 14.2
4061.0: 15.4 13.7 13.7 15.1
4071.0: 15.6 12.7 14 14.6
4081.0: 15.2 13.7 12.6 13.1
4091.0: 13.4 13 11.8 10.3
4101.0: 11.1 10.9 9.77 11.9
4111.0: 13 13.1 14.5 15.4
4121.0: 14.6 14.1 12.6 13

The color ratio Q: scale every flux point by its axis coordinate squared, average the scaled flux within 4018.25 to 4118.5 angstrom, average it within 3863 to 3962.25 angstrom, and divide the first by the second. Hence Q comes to 1.29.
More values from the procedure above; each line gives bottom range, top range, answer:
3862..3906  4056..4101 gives 1.38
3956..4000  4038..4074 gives 1.34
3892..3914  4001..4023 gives 1.28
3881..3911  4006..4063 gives 1.47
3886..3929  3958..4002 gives 1.00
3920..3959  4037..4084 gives 1.32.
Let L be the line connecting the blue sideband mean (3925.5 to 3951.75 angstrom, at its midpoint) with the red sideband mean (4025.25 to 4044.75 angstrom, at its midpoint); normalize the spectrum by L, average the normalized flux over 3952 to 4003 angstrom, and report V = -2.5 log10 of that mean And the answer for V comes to 0.07 mag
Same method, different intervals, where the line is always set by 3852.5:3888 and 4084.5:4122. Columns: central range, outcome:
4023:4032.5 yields -0.144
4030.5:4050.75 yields -0.227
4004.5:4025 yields -0.182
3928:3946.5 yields 0.101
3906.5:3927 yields -0.160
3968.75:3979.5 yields 0.199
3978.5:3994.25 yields -0.114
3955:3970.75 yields 0.173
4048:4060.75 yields -0.174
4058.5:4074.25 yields -0.168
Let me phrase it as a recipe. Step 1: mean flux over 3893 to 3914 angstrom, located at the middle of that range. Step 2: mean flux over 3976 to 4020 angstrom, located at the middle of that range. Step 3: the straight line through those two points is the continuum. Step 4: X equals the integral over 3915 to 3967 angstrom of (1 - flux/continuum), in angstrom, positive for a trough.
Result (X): 4.6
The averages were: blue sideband 12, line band 11.5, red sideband 13.6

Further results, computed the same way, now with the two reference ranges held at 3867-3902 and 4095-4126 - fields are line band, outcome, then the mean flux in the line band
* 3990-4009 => -3.5 angstrom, 13.7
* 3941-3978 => 1.3 angstrom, 10.9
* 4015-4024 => -2.1 angstrom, 14.5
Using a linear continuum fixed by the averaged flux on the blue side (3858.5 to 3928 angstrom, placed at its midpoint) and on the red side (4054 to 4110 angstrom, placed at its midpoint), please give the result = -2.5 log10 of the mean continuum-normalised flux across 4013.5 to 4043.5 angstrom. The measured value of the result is -0.14 mag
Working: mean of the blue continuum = 11.7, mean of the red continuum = 13.2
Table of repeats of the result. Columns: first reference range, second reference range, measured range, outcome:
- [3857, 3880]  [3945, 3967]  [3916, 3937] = 0.021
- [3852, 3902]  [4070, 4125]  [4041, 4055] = -0.201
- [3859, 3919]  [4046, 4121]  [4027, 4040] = -0.085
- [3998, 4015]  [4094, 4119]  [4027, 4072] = -0.115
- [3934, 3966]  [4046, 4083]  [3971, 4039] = -0.045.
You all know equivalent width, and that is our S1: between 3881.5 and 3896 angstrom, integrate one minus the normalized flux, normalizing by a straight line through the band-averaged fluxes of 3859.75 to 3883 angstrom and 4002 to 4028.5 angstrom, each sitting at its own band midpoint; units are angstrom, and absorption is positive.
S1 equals 3.3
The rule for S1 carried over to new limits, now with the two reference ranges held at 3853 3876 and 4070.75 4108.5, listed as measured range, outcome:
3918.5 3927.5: -0.5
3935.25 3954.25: 0.9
